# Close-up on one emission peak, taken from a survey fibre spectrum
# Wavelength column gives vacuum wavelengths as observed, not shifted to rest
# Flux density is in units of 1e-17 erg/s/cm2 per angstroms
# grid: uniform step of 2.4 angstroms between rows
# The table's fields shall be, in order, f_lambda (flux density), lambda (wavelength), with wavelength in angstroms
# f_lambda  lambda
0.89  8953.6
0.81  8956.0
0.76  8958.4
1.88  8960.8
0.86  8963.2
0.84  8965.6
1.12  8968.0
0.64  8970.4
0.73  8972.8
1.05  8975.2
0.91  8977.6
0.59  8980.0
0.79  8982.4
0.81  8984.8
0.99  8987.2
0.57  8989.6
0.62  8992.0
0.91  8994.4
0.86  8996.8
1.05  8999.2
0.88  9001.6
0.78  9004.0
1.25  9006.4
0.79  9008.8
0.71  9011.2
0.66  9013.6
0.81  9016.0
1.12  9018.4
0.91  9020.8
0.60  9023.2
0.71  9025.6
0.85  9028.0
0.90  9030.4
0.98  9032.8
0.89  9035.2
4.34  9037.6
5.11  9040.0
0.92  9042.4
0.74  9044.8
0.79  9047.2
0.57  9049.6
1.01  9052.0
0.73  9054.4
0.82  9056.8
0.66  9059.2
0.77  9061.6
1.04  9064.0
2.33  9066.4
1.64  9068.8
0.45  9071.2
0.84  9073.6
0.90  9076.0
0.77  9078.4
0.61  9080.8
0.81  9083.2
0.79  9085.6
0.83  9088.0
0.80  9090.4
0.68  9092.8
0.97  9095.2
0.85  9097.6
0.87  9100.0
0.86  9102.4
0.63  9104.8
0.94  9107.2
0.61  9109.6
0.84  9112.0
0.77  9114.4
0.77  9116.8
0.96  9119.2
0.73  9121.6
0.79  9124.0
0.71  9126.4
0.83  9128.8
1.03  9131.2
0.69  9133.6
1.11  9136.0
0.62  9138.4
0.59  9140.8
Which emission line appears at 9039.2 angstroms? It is Halpha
